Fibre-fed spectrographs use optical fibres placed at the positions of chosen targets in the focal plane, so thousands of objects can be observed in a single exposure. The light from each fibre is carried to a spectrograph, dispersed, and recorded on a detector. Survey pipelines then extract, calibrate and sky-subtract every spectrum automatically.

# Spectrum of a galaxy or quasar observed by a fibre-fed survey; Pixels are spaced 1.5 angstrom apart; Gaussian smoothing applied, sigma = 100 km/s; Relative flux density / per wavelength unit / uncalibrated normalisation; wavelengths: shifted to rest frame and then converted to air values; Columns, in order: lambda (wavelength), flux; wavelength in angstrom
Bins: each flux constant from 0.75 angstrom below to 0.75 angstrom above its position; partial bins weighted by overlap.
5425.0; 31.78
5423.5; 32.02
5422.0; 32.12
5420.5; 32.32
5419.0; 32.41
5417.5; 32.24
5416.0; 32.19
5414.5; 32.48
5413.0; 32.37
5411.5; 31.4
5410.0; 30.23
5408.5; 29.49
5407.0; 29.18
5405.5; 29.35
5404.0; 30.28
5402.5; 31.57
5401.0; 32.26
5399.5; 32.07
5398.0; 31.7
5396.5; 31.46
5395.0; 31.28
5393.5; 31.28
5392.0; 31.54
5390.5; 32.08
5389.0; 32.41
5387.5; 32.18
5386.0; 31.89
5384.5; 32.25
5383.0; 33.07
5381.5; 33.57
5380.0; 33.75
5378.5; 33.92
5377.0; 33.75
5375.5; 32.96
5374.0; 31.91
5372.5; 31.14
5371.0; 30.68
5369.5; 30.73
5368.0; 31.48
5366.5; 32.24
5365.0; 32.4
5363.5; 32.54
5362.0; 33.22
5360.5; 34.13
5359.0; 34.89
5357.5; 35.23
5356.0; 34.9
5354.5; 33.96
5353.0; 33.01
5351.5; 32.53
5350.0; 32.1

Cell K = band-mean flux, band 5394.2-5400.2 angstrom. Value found 31.6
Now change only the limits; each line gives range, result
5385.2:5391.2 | 32.1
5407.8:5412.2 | 30.4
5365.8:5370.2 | 31.5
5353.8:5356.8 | 34.5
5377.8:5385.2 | 33.3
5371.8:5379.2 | 32.7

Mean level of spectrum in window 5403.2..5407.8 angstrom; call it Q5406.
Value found 29.6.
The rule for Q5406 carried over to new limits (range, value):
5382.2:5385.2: 32.7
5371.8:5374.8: 31.6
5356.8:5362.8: 34.3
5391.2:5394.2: 31.4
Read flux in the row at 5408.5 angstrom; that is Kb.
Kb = 29.49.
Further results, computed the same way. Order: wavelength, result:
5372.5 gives 31.14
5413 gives 32.37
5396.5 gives 31.46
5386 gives 31.89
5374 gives 31.91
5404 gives 30.28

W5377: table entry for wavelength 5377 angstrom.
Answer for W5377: 33.75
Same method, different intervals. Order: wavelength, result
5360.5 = 34.13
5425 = 31.78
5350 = 32.1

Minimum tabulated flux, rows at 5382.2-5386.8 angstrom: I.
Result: 31.89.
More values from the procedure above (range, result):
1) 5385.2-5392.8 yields 31.54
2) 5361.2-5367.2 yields 32.24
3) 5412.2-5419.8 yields 32.19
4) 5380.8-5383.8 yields 33.07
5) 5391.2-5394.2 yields 31.28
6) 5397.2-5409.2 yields 29.18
